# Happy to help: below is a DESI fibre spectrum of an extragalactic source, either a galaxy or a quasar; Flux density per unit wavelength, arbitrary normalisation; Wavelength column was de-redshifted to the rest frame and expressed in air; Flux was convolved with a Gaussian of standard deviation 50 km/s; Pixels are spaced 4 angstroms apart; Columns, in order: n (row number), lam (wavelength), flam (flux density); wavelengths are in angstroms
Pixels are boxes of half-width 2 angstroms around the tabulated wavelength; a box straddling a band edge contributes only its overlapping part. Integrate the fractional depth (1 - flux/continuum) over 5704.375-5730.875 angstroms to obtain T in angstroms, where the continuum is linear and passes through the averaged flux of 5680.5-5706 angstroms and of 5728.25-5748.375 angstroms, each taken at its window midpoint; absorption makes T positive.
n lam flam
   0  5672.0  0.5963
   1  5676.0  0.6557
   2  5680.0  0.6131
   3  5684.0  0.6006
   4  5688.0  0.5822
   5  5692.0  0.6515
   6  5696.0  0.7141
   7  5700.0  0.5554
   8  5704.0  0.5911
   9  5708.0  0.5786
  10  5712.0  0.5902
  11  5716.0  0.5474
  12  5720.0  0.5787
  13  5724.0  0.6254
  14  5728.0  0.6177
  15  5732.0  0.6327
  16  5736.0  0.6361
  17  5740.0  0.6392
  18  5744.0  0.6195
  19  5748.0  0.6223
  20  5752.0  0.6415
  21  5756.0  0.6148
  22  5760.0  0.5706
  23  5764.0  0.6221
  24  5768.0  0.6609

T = 1.4 angstroms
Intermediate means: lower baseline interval 0.616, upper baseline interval 0.63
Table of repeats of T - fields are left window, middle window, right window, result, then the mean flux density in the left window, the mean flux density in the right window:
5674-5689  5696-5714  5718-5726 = 0.4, 0.615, 0.602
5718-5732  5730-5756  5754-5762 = -1.3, 0.611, 0.593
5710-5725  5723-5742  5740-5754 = -0.8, 0.583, 0.629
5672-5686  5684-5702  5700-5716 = -0.7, 0.619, 0.578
